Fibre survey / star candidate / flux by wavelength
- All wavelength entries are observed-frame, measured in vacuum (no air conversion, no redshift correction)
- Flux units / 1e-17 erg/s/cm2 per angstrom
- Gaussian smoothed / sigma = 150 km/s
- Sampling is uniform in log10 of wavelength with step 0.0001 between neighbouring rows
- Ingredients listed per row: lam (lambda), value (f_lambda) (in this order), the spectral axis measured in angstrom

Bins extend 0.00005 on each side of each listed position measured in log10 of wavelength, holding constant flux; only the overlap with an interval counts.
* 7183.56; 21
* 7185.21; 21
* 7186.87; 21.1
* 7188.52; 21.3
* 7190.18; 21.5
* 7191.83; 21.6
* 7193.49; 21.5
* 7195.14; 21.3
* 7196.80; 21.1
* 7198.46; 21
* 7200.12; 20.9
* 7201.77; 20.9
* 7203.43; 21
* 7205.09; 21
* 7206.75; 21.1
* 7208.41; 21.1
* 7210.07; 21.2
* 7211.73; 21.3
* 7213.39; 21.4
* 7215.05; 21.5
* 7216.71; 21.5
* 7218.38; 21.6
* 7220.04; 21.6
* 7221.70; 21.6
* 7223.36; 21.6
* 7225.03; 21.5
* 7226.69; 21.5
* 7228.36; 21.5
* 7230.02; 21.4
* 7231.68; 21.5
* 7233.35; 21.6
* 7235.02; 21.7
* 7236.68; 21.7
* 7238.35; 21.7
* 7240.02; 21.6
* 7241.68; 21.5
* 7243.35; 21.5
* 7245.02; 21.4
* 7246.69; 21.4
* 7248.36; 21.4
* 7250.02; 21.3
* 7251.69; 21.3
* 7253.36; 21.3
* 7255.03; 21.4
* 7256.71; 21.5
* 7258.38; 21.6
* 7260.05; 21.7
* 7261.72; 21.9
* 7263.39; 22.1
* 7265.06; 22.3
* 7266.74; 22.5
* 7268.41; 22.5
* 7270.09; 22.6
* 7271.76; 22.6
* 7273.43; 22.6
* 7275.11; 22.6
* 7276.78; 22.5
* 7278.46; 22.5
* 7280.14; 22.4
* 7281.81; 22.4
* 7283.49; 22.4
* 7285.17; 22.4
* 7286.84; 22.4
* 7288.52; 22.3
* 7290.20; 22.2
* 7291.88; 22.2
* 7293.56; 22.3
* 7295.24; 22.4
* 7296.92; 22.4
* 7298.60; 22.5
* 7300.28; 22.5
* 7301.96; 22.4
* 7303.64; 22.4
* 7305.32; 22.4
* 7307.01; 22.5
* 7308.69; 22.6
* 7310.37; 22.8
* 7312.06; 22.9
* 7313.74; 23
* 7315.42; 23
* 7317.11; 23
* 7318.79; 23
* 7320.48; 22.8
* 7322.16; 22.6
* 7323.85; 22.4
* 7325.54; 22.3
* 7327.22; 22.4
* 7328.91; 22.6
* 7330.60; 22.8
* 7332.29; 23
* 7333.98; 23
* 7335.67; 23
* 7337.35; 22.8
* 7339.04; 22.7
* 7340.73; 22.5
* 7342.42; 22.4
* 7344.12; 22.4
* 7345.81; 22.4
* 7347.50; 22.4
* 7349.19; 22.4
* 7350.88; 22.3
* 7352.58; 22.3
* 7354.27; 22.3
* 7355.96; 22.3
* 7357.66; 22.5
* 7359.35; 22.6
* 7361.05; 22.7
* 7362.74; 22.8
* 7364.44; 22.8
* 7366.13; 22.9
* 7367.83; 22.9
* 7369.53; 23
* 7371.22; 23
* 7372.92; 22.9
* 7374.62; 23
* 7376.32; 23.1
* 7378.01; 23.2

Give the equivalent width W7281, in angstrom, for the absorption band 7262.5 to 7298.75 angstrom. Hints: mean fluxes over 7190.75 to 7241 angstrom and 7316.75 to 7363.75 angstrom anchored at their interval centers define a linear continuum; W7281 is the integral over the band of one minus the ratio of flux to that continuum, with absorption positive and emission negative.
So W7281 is -0.7 angstrom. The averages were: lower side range 21.4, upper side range 22.6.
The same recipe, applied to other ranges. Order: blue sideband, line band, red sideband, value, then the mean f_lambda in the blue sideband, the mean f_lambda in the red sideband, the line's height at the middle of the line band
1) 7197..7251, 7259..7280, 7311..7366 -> -0.5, 21.4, 22.6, 21.9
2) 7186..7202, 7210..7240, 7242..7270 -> -0.1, 21.2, 21.7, 21.5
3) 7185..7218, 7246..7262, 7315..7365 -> 0.2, 21.2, 22.6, 21.7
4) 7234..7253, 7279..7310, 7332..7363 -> -0.5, 21.5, 22.6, 22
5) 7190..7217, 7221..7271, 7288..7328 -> 0.2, 21.2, 22.6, 21.8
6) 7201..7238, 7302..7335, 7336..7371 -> -0.6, 21.4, 22.6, 22.3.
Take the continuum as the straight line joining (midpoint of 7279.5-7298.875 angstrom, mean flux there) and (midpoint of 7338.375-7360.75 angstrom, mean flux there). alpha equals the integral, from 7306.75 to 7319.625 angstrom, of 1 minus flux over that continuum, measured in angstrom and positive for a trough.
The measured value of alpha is -0.3 angstrom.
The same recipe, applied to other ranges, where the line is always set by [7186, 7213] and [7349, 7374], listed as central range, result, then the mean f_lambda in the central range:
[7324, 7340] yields -0.2 angstrom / 22.7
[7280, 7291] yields -0.2 angstrom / 22.4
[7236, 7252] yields 0.1 angstrom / 21.5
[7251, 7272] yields -0.2 angstrom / 21.9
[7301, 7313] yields -0.2 angstrom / 22.6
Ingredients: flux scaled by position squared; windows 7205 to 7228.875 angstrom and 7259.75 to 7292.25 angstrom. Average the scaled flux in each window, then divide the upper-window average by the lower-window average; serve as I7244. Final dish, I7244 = 1.06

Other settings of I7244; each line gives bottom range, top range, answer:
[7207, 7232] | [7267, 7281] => 1.07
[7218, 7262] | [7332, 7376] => 1.09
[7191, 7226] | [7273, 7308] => 1.08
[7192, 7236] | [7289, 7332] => 1.09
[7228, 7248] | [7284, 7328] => 1.07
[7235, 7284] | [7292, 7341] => 1.05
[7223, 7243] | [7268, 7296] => 1.05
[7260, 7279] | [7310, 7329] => 1.03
